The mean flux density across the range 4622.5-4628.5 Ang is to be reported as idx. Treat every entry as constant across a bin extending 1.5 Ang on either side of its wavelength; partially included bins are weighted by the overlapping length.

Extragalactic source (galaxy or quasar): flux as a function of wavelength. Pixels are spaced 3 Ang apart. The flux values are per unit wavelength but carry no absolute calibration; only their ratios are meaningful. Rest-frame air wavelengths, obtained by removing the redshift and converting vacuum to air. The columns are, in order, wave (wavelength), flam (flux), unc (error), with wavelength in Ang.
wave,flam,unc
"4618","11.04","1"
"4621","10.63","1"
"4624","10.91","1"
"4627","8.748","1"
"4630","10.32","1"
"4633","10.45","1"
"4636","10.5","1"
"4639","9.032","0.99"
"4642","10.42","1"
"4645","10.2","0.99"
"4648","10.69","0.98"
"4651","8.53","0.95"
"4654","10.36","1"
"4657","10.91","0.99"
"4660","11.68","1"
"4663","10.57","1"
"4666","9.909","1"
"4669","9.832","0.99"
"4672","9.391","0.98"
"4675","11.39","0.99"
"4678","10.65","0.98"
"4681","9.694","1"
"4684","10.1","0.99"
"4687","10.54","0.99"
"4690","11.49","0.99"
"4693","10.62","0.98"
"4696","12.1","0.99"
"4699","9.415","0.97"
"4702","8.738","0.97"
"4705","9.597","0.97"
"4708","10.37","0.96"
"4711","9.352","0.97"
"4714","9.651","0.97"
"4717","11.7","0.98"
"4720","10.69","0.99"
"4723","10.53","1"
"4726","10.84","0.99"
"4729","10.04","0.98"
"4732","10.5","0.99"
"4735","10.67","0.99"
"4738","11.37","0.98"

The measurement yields 9.83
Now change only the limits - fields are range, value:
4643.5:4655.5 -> 9.94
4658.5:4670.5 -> 10.5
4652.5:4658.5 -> 10.6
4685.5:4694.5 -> 10.9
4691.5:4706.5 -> 10.1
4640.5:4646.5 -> 10.3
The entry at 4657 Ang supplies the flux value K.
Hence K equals 10.91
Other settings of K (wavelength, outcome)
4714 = 9.651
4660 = 11.68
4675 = 11.39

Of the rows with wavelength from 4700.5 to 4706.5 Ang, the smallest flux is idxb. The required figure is 8.738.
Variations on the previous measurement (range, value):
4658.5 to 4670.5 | 9.832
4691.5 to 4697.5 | 10.62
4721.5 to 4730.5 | 10.04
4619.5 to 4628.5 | 8.748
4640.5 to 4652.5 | 8.53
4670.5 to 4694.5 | 9.391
